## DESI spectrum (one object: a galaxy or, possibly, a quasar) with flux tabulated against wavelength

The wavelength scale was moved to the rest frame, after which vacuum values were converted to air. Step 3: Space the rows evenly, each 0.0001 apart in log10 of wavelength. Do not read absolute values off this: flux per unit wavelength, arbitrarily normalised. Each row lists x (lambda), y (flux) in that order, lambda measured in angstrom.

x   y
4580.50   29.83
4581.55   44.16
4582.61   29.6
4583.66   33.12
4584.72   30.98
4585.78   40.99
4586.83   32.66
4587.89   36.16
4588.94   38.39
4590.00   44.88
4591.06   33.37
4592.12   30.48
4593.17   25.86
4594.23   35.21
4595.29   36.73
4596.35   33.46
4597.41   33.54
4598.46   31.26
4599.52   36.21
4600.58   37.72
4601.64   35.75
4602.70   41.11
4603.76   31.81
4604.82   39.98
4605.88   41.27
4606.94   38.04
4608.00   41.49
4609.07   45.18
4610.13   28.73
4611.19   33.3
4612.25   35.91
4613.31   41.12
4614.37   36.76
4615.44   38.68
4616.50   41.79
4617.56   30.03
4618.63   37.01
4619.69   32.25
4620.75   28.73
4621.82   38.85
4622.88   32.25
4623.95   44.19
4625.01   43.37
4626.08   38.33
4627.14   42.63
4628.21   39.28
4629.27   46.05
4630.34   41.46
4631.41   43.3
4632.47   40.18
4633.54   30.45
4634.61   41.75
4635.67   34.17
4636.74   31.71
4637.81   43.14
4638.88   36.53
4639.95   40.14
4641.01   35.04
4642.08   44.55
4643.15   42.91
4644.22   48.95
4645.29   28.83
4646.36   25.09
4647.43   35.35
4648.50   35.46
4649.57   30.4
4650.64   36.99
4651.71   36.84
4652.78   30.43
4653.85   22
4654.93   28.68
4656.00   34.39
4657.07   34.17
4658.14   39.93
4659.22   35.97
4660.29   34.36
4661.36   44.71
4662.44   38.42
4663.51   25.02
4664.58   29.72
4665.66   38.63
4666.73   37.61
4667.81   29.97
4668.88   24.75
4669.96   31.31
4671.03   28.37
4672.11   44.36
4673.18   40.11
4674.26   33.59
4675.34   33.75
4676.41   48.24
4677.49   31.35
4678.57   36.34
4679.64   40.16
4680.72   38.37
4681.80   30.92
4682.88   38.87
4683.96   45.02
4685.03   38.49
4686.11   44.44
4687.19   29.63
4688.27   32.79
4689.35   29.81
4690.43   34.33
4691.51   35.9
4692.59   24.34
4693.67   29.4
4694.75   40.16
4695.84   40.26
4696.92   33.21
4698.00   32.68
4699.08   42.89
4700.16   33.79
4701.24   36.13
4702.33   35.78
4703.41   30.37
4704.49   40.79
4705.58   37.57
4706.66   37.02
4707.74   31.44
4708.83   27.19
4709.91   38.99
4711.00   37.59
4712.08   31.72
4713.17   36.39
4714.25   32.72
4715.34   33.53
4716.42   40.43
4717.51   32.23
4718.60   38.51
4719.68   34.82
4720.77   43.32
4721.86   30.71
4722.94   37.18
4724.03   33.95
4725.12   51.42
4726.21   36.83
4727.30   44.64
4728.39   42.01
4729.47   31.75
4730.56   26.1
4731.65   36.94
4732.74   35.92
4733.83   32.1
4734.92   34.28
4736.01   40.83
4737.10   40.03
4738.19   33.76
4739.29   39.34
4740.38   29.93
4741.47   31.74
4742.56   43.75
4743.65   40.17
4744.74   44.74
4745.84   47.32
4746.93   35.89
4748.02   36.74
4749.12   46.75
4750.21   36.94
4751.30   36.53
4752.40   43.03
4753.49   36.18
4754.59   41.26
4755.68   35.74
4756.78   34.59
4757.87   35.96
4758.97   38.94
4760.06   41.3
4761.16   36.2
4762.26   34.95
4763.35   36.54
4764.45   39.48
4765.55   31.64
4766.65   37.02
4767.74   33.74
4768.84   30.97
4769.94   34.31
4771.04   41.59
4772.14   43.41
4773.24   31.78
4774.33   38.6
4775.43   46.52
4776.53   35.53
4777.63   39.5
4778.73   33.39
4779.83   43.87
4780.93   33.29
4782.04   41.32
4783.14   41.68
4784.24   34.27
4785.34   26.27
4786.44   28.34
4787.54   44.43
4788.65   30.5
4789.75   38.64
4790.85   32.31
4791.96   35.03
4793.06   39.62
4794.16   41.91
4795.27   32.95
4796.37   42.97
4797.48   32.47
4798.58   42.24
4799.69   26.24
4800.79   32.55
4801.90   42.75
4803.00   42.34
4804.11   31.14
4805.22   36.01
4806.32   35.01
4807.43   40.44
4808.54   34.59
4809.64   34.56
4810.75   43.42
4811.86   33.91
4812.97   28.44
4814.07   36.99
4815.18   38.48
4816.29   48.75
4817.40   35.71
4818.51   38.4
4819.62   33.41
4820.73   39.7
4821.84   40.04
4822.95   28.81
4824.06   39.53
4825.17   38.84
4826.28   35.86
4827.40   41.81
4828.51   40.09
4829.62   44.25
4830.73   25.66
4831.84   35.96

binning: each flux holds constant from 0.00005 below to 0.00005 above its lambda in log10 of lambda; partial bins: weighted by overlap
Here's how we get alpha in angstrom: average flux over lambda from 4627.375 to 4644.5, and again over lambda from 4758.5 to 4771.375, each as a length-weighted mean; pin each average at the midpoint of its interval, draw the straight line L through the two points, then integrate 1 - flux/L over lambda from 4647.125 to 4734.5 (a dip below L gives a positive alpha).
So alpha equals 6.8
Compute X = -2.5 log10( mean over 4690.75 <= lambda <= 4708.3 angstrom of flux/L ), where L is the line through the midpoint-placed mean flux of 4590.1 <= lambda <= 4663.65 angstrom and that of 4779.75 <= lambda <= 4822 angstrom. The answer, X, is 0.04 mag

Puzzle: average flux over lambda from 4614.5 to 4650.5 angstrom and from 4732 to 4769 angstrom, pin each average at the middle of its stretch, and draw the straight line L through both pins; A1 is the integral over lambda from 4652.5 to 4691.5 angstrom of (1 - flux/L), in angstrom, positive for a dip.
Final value 2.7 angstrom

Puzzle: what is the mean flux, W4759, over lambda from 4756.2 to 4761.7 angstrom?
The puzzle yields 37.4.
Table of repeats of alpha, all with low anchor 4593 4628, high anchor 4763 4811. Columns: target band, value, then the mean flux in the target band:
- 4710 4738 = 0.0 angstrom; 36.6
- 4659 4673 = 1.0 angstrom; 34.2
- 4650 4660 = 0.9 angstrom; 33.3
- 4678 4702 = 0.6 angstrom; 35.8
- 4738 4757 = -1.1 angstrom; 38.7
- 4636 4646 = -0.5 angstrom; 38.7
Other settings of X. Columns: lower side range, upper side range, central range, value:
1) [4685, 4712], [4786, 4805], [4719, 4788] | -0.05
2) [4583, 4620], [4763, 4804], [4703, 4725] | 0.02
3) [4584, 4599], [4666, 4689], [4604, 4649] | -0.08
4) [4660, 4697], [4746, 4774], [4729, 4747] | 0.00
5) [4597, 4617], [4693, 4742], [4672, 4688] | -0.05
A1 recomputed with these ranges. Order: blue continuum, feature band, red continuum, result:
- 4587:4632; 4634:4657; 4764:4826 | 1.1 angstrom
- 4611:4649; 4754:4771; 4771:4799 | 0.5 angstrom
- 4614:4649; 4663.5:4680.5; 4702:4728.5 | 1.0 angstrom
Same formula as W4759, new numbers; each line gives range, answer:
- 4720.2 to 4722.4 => 37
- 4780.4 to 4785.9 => 35.3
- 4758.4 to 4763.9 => 37.6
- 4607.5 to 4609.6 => 43.2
